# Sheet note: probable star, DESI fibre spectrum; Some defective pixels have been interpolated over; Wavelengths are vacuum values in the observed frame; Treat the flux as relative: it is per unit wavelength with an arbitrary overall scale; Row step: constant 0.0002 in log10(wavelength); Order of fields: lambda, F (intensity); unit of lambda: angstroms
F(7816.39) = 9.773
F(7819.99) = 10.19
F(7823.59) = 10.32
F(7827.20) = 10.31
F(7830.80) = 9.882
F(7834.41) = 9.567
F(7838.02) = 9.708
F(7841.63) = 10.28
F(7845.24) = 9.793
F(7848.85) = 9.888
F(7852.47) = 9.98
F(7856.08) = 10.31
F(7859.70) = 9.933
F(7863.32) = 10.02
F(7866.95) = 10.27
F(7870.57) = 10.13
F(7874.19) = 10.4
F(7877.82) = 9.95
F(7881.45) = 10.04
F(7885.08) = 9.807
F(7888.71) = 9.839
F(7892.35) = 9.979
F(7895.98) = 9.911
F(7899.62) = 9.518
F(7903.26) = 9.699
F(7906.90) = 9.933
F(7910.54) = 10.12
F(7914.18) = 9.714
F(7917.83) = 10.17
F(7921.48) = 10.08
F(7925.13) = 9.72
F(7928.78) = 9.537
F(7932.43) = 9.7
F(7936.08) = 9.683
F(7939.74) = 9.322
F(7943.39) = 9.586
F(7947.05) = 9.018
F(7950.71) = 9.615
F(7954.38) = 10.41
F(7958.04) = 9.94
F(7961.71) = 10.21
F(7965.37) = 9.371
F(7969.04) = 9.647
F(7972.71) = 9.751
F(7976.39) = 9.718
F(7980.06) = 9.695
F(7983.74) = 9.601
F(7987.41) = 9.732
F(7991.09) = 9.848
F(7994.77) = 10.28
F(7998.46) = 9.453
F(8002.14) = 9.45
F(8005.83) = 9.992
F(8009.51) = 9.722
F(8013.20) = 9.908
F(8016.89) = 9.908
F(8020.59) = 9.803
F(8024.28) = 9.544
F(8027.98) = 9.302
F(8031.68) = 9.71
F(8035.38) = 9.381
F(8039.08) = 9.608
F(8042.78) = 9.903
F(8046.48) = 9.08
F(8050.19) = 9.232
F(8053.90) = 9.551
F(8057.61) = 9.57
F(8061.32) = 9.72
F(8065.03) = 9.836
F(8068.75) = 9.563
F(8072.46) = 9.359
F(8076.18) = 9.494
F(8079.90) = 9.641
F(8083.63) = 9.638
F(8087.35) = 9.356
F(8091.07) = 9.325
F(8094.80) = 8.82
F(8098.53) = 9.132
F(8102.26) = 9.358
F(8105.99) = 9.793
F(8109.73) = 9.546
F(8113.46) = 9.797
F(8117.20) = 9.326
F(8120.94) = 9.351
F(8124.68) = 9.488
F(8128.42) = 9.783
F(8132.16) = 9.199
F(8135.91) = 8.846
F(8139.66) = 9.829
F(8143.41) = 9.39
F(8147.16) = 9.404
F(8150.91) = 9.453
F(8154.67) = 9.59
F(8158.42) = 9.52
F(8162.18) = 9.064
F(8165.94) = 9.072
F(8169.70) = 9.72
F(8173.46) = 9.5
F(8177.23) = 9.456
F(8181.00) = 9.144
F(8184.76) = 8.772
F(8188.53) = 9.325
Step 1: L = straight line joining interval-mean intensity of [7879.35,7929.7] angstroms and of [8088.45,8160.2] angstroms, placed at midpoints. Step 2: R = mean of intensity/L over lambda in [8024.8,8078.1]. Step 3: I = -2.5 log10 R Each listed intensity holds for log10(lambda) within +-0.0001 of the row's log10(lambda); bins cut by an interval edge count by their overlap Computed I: 0.005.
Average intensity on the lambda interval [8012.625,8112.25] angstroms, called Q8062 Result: 9.52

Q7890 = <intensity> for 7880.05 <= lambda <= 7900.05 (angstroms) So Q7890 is 9.87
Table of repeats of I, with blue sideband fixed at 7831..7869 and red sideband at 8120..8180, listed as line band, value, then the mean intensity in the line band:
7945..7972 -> 0.00 mag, 9.74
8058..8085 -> 0.00 mag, 9.6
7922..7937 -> 0.01 mag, 9.7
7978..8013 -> -0.01 mag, 9.76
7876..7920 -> 0.00 mag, 9.89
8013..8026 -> -0.01 mag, 9.78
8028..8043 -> 0.01 mag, 9.58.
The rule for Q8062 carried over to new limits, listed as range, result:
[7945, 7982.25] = 9.73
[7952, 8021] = 9.81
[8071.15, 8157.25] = 9.43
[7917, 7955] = 9.68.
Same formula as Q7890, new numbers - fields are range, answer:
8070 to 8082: 9.5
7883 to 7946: 9.78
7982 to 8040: 9.7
